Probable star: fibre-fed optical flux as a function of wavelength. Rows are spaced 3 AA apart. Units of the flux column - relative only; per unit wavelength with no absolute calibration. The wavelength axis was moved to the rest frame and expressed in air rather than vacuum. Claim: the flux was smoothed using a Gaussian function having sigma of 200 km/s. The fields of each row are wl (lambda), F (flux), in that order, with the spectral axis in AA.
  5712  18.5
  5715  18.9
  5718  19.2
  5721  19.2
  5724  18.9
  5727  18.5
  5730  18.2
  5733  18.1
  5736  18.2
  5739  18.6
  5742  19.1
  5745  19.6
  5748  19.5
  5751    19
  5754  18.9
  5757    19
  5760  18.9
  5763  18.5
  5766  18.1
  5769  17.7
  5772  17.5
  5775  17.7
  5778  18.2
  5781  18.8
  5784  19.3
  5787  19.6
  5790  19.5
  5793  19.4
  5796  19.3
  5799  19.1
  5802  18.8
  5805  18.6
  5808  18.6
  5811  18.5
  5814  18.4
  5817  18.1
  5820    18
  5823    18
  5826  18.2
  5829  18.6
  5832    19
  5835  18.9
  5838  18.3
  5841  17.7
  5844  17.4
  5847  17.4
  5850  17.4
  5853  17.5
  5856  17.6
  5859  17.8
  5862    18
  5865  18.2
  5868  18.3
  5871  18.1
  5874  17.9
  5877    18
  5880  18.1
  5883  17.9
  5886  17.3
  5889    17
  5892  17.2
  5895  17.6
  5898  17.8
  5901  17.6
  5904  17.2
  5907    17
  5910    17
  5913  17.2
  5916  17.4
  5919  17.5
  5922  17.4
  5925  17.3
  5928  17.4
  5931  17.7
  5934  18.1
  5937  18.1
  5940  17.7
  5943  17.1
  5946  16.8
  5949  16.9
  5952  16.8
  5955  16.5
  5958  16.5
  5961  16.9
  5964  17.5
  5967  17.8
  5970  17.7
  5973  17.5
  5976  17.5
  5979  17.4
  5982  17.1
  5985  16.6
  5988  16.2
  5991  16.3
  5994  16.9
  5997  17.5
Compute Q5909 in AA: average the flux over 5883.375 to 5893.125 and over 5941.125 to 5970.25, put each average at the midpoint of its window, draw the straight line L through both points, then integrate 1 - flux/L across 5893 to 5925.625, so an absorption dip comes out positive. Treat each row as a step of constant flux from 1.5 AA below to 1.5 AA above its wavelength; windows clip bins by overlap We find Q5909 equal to -0.34 AA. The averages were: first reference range 17.2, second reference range 17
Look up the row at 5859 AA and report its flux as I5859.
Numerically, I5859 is 17.8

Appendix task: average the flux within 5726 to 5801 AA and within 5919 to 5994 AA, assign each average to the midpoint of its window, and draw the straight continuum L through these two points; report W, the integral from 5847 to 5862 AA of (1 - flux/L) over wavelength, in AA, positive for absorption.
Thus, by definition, 0.34 AA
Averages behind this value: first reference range 18.7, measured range 17.6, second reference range 17.2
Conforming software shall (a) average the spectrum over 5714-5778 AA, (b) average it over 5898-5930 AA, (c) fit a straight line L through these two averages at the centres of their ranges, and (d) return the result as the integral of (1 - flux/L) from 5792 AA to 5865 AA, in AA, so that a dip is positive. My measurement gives -1.12 AA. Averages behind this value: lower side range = 18.6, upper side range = 17.3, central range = 18.3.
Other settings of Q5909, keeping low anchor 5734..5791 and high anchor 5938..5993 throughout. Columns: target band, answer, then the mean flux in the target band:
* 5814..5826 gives 0.1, 18.1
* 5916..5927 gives 0.0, 17.4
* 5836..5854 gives 0.4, 17.7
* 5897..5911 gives 0.2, 17.3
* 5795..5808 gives -0.4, 18.9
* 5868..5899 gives 0.0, 17.7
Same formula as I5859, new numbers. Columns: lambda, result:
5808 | 18.6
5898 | 17.8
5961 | 16.9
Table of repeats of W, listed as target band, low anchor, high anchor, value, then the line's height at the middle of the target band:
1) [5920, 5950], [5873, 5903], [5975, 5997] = -0.3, 17.3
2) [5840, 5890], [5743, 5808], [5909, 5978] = 0.7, 18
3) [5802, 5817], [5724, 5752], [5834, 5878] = -0.2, 18.2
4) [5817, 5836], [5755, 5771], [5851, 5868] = -0.4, 18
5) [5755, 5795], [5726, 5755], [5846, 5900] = -0.3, 18.5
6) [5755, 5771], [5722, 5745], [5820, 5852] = 0.0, 18.4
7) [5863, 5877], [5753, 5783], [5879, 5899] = -0.4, 17.7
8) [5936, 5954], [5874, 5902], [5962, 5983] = 0.4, 17.5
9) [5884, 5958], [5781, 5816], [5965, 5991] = 1.9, 17.8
